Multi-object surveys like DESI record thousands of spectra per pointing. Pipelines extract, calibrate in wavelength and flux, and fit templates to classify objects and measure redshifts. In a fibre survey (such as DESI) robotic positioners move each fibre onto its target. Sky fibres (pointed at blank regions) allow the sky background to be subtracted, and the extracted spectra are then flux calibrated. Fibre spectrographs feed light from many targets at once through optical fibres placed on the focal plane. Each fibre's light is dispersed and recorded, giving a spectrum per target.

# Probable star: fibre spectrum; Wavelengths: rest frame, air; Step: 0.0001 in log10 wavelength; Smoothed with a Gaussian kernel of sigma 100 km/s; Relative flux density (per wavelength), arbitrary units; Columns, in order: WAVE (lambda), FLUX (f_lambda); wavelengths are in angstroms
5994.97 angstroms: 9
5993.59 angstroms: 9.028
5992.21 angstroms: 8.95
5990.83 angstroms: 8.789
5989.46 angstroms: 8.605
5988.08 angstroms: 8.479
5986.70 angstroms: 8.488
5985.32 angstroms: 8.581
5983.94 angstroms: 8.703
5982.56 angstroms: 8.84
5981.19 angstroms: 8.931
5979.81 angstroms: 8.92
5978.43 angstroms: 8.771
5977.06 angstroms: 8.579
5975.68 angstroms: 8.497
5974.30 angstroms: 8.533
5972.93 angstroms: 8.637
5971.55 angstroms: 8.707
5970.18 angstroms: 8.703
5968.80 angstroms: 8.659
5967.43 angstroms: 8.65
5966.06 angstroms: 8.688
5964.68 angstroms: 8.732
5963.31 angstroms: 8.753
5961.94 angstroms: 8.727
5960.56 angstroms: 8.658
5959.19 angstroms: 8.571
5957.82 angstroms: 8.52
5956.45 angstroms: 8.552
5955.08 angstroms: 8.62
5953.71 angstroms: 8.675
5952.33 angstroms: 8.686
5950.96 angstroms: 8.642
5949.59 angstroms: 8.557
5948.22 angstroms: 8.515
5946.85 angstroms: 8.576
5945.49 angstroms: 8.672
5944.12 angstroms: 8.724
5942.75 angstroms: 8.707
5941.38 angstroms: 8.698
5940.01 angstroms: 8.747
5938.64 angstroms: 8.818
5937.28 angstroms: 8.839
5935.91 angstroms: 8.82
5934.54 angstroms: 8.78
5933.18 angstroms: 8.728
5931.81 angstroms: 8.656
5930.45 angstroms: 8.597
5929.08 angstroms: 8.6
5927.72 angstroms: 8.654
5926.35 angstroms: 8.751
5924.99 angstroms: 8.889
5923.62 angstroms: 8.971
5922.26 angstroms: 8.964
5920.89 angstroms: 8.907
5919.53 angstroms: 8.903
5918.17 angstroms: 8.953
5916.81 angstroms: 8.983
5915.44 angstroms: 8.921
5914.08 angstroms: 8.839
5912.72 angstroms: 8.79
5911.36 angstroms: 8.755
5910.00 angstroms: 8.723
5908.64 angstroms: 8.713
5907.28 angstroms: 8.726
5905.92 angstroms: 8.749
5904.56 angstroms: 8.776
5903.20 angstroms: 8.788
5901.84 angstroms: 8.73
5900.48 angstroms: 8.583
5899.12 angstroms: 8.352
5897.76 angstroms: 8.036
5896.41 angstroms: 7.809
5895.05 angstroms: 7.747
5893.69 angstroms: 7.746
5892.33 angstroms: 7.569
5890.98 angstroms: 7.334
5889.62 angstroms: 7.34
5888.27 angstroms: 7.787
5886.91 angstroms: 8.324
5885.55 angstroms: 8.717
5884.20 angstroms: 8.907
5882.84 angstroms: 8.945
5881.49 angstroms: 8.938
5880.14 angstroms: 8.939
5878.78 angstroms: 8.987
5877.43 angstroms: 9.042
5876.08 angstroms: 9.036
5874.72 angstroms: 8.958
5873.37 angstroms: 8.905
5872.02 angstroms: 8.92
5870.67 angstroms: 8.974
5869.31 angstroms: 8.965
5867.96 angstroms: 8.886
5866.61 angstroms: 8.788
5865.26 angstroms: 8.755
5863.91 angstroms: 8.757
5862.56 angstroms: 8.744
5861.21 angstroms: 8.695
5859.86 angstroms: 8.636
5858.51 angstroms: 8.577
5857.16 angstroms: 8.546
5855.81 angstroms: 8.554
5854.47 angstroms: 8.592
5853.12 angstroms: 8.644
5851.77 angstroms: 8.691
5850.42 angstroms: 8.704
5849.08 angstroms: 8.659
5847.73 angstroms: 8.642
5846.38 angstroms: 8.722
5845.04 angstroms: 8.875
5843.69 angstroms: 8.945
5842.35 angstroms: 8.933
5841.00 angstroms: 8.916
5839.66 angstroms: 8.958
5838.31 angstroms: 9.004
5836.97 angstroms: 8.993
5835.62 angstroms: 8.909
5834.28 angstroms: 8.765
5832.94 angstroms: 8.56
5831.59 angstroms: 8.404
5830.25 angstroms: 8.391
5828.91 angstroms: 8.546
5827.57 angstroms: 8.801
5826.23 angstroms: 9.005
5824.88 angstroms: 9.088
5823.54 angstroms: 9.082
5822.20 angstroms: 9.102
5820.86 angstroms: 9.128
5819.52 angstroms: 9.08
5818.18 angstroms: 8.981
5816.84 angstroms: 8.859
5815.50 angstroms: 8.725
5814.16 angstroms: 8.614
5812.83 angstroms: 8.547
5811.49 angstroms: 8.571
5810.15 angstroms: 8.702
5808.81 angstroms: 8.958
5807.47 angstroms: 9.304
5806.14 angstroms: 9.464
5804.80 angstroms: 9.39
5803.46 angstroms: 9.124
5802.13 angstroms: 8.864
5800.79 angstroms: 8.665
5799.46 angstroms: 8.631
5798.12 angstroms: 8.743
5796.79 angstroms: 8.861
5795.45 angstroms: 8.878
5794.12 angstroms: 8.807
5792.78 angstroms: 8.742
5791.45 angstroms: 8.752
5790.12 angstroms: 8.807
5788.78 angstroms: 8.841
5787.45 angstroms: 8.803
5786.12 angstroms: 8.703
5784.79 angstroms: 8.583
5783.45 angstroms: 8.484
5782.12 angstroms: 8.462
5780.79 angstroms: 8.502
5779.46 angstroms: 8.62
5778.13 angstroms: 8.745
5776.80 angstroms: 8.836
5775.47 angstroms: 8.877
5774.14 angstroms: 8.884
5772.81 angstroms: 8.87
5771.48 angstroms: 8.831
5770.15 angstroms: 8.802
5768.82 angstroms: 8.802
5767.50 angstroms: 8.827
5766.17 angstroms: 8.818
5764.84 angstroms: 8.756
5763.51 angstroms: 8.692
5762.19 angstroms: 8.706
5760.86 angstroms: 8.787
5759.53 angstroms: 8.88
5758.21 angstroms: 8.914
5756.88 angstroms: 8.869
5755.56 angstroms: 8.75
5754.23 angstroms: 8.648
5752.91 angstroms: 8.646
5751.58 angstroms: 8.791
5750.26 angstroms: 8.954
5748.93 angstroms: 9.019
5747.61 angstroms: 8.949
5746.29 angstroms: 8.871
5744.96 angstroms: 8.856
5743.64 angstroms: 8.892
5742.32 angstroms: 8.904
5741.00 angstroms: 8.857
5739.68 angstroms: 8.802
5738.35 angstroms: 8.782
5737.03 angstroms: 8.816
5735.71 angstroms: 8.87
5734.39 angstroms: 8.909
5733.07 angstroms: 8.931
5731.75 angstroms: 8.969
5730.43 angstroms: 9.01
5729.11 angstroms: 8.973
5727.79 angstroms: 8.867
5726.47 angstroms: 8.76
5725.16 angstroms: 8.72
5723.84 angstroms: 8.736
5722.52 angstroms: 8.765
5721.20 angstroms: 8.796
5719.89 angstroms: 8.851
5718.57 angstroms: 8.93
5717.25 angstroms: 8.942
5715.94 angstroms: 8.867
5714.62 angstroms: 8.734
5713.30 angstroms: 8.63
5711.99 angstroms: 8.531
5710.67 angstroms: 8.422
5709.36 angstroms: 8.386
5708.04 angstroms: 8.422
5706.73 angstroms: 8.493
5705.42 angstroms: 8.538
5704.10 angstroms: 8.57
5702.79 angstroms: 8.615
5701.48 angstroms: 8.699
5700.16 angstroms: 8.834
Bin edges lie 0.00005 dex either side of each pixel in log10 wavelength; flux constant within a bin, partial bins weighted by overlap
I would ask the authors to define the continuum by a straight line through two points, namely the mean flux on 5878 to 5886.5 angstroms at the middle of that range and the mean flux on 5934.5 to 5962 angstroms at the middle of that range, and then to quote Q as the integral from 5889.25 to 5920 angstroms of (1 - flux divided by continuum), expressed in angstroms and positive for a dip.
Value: 1.3 angstroms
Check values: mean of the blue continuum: 8.89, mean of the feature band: 8.44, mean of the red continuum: 8.67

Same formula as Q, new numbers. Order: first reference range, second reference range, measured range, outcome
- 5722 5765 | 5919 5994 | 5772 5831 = -0.2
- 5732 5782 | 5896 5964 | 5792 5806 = -0.2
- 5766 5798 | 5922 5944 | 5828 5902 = 1.3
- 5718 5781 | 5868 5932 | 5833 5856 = -0.2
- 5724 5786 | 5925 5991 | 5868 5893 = 0.4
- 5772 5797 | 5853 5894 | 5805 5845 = -0.9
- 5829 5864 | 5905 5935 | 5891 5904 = 1.0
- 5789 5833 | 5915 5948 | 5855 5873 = 0.1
